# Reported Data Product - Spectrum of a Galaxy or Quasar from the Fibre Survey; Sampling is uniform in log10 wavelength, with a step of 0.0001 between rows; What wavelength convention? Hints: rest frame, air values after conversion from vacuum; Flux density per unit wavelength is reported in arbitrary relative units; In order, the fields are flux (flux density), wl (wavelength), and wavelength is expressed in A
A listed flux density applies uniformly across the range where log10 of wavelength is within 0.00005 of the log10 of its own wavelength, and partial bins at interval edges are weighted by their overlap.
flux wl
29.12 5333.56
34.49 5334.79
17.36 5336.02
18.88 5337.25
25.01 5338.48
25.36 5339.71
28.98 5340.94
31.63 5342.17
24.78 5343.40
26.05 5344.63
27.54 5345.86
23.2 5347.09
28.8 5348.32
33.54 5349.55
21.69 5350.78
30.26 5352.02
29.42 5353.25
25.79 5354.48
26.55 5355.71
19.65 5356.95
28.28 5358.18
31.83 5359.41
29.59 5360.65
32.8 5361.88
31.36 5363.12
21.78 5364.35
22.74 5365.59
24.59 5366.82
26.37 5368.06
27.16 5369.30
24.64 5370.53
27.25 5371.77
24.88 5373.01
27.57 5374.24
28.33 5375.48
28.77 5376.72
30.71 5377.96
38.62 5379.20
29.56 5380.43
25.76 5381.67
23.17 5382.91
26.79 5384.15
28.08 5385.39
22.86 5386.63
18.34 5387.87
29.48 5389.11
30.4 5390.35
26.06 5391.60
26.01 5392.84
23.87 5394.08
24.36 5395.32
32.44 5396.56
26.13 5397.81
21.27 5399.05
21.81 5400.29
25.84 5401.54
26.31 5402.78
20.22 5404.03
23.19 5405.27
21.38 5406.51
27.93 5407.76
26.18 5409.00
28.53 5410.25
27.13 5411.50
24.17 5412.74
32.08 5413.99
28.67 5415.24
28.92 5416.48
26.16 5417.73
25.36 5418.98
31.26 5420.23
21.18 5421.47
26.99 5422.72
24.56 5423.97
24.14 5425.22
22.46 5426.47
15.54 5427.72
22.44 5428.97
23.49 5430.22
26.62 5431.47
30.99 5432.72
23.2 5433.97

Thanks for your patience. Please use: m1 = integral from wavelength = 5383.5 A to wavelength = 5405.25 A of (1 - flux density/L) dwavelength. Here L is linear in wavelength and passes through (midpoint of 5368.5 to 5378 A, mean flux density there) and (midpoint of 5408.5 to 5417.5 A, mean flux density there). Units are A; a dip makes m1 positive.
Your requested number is 1.8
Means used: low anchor 27.2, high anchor 27.9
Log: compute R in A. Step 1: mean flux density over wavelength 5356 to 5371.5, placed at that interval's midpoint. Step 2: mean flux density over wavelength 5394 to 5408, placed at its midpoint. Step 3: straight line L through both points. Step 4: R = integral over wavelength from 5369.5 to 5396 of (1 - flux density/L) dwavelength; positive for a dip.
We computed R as -1.4 A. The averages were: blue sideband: 26.7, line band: 27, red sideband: 24.5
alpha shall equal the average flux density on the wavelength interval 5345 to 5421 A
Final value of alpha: 26.8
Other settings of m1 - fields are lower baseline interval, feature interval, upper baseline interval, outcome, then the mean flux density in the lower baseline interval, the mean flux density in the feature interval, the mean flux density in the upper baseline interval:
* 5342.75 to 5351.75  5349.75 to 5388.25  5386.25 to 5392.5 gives -1.4 A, 26.7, 27.1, 25.5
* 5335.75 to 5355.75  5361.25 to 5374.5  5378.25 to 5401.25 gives 0.0 A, 26.3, 26.5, 26.4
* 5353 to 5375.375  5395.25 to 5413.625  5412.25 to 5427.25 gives 0.8 A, 26.8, 25.2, 26.2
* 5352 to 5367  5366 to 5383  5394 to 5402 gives -0.9 A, 27.3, 27.8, 25.2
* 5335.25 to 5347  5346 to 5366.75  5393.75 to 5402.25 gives -1.8 A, 25.1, 27.3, 25.2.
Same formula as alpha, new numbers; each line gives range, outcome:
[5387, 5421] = 26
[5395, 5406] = 24.6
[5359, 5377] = 27.2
